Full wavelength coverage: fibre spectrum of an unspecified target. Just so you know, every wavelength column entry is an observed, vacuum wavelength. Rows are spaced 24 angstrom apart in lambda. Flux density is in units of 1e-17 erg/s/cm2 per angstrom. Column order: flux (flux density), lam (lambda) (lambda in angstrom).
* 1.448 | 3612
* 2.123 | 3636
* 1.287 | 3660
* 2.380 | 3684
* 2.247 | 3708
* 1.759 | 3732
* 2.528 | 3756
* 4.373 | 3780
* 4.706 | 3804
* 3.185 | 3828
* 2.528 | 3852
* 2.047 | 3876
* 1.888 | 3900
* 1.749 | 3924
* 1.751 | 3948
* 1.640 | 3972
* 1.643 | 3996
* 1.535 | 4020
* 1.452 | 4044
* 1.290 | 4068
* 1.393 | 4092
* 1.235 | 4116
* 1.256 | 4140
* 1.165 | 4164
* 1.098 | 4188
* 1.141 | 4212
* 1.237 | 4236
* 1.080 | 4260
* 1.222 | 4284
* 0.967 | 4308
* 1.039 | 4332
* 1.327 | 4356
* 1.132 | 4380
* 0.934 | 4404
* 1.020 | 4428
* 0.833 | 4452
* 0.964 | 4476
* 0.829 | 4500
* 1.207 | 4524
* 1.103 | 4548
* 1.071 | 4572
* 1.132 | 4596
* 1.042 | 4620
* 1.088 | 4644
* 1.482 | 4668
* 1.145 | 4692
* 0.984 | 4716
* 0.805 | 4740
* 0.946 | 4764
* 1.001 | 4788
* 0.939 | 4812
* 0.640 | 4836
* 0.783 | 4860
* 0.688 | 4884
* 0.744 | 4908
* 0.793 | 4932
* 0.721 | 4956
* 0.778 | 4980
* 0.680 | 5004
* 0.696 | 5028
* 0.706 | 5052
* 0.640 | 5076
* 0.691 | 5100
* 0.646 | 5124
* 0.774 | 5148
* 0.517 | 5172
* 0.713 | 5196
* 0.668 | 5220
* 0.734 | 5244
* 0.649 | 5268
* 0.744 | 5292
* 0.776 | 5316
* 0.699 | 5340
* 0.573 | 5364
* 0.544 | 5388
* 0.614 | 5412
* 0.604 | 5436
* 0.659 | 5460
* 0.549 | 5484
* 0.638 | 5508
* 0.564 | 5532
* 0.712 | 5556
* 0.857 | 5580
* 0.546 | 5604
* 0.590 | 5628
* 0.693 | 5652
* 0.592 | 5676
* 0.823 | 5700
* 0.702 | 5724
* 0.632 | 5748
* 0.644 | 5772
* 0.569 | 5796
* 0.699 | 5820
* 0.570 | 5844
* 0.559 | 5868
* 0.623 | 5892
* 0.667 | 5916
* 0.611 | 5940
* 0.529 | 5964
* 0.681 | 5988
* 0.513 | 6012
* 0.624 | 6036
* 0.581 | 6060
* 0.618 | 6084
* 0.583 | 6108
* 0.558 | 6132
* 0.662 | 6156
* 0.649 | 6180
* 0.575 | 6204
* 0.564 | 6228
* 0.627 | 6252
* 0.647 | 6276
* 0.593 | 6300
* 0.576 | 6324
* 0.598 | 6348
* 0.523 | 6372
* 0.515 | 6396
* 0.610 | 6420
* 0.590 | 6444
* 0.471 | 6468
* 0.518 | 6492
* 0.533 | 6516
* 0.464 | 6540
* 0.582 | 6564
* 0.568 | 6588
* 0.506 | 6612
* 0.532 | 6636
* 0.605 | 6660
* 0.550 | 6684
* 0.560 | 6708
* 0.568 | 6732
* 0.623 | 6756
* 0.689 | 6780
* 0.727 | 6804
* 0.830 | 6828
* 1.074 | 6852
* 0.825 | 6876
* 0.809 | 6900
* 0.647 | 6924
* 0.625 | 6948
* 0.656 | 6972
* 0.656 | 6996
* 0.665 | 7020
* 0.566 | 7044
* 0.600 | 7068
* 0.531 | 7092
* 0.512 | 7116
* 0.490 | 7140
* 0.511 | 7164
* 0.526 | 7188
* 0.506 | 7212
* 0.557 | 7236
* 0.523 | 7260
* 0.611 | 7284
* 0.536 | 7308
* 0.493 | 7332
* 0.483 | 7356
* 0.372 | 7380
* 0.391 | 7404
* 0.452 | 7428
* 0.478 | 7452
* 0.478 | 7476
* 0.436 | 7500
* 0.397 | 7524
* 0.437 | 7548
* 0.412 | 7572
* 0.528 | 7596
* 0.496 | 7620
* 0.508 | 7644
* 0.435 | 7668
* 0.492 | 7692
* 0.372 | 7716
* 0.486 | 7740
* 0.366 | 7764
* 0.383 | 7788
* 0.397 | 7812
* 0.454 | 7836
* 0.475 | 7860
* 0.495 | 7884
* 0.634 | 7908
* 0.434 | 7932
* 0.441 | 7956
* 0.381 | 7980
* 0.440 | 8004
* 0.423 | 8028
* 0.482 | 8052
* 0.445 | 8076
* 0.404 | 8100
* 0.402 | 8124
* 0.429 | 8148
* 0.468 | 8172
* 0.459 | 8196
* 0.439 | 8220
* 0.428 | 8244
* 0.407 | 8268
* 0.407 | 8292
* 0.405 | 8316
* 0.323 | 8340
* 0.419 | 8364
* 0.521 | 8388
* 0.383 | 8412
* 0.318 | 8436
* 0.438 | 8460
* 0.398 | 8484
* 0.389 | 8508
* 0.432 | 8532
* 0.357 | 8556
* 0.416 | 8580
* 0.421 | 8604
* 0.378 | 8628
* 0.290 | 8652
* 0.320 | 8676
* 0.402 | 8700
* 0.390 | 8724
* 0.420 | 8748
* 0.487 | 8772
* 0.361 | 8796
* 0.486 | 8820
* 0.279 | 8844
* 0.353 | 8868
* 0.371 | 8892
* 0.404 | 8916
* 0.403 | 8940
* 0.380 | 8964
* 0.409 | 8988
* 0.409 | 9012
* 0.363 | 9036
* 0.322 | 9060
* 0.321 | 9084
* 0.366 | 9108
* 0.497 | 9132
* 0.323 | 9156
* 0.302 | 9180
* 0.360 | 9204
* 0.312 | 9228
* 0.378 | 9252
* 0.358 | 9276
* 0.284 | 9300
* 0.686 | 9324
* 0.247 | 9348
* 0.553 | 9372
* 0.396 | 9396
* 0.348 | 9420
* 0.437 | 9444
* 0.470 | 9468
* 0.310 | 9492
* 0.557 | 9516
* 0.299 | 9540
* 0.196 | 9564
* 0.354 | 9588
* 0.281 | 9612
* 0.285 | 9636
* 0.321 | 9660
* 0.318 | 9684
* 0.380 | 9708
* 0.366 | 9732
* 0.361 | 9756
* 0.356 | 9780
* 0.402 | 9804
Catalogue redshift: 1.453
